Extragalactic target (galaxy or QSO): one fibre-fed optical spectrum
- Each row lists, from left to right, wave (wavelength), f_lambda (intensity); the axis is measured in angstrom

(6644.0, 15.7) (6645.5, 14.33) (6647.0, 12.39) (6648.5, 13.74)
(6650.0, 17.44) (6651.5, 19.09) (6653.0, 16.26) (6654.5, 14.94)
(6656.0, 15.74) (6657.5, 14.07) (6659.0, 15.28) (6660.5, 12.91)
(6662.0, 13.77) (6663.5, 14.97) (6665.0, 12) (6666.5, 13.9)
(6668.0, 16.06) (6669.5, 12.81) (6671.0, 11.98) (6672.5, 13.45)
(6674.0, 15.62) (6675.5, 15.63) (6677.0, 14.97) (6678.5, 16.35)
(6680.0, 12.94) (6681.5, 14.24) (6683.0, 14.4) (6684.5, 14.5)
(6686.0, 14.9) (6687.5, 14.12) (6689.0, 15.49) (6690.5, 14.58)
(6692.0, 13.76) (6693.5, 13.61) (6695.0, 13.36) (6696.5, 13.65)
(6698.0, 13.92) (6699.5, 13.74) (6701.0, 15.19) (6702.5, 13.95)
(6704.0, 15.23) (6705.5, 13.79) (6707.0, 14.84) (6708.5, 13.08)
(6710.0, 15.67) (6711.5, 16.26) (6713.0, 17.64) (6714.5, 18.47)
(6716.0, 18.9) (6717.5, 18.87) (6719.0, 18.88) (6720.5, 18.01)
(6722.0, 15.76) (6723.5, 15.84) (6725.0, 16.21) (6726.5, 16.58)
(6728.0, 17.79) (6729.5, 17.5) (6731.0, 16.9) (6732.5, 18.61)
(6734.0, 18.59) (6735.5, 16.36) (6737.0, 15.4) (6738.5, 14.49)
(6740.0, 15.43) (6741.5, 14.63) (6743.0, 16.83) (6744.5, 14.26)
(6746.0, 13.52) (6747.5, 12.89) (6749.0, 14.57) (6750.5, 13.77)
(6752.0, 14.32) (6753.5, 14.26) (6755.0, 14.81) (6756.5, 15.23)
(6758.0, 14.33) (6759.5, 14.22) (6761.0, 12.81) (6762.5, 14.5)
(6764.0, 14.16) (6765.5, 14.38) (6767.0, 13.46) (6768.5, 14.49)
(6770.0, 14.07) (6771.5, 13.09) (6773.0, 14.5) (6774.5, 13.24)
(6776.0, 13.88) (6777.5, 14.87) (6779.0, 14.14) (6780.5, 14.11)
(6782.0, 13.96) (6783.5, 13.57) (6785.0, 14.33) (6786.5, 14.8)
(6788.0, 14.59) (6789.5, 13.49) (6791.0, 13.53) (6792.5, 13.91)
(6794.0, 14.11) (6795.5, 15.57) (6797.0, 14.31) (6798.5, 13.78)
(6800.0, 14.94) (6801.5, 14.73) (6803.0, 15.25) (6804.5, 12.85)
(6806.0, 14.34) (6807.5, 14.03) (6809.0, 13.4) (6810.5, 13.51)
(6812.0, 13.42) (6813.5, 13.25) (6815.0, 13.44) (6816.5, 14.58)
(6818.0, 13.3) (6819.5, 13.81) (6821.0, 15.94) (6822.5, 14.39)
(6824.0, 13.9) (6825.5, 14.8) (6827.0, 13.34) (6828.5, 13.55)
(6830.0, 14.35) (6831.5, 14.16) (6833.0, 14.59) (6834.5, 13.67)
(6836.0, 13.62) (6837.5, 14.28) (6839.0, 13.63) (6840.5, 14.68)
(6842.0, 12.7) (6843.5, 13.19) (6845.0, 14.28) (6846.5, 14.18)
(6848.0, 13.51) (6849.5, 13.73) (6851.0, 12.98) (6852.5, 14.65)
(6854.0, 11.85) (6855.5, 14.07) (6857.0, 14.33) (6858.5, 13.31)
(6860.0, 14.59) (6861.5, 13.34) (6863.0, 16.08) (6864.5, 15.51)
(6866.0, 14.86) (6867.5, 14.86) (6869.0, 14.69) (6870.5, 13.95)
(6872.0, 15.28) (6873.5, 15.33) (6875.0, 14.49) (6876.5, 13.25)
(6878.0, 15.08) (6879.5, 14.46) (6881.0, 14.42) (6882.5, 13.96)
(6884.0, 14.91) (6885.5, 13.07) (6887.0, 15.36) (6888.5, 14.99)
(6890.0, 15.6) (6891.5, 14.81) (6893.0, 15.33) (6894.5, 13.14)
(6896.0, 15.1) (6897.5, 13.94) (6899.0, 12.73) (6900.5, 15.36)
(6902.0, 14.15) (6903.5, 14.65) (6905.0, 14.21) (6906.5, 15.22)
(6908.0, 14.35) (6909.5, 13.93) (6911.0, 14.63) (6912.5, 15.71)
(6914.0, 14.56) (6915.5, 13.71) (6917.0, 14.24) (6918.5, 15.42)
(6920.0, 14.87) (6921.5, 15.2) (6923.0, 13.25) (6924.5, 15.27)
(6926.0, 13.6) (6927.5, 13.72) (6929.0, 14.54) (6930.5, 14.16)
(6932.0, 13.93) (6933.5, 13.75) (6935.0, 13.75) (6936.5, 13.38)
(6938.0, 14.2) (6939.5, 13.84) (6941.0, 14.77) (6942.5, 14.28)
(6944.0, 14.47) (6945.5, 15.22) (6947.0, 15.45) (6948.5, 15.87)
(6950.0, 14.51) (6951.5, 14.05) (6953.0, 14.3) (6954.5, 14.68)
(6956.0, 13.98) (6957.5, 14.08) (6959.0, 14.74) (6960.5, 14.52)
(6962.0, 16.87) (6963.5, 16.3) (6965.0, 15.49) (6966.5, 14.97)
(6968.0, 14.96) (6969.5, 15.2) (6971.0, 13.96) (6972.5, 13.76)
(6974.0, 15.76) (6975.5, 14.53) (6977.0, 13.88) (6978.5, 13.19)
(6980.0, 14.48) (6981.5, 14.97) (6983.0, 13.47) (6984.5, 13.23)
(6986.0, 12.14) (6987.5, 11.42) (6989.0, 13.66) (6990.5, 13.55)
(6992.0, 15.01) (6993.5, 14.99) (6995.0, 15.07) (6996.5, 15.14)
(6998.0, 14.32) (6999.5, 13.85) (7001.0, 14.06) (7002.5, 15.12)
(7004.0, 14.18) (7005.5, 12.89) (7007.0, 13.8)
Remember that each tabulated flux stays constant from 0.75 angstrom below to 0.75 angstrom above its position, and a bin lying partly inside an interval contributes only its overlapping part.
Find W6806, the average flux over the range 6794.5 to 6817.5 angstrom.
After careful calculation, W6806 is 14.1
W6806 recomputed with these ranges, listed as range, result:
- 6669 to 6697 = 14.2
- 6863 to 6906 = 14.6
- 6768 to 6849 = 14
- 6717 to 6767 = 15.5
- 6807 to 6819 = 13.6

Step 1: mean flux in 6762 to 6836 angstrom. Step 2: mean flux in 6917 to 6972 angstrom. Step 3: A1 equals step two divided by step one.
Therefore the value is 1.0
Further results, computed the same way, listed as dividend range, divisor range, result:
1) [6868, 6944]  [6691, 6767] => 0.94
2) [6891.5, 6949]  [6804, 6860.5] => 1.04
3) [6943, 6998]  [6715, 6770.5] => 0.93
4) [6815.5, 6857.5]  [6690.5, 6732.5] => 0.88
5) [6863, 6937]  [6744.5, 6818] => 1.03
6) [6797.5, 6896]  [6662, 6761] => 0.94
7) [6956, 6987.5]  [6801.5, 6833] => 1.03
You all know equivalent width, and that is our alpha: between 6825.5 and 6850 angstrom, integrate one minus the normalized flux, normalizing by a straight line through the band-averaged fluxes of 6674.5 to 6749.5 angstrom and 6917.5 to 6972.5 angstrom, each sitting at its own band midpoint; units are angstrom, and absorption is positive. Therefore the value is 1.86 angstrom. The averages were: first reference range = 15.5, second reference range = 14.6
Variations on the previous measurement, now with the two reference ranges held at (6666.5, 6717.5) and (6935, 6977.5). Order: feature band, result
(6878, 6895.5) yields 0.2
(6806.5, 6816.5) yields 0.8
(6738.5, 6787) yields 1.8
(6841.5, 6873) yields 1.3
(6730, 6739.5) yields -1.2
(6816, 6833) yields 0.6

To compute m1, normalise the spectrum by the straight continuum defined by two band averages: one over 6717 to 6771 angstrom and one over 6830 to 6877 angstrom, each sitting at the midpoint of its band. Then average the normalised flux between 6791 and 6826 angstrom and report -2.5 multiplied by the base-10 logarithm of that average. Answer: 0.040 mag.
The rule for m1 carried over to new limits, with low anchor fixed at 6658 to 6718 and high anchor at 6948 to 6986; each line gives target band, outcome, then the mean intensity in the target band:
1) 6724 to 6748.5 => -0.09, 16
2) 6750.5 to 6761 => 0.02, 14.4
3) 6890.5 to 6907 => 0.01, 14.4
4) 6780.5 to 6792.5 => 0.05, 14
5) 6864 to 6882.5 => 0.00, 14.6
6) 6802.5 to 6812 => 0.06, 13.8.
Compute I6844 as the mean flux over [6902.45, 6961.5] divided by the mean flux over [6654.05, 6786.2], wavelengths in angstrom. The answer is 1.0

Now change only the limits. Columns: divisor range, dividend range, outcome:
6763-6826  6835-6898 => 1.01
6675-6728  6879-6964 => 0.94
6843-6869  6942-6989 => 1.03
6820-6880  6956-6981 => 1.04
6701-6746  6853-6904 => 0.89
